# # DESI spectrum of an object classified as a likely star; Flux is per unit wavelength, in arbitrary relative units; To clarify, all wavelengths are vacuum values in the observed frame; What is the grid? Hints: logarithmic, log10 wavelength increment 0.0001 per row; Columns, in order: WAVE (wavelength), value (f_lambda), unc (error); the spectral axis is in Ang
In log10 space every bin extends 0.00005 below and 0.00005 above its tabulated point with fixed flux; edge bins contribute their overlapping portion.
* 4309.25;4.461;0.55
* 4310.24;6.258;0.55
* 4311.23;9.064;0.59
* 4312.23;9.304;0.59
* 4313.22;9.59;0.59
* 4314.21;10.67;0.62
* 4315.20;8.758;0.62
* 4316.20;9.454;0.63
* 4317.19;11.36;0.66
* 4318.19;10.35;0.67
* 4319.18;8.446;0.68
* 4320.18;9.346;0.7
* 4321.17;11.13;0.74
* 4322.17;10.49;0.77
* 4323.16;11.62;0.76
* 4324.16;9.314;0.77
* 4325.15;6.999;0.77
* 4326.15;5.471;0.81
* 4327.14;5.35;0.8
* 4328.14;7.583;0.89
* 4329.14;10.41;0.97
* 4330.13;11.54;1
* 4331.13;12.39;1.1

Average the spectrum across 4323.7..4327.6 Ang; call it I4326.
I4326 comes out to 6.79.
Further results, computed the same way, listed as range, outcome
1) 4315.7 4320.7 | 9.8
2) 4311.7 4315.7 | 9.58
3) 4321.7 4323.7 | 11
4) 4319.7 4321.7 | 10.2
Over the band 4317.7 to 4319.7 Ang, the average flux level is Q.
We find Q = 9.39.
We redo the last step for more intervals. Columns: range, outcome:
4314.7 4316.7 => 9.12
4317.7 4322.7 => 9.97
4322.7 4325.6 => 9.32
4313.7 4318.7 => 10.1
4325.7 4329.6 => 7.19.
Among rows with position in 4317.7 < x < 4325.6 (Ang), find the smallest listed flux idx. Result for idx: 6.999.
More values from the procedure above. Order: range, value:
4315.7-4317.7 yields 9.454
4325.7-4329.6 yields 5.35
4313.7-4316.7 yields 8.758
